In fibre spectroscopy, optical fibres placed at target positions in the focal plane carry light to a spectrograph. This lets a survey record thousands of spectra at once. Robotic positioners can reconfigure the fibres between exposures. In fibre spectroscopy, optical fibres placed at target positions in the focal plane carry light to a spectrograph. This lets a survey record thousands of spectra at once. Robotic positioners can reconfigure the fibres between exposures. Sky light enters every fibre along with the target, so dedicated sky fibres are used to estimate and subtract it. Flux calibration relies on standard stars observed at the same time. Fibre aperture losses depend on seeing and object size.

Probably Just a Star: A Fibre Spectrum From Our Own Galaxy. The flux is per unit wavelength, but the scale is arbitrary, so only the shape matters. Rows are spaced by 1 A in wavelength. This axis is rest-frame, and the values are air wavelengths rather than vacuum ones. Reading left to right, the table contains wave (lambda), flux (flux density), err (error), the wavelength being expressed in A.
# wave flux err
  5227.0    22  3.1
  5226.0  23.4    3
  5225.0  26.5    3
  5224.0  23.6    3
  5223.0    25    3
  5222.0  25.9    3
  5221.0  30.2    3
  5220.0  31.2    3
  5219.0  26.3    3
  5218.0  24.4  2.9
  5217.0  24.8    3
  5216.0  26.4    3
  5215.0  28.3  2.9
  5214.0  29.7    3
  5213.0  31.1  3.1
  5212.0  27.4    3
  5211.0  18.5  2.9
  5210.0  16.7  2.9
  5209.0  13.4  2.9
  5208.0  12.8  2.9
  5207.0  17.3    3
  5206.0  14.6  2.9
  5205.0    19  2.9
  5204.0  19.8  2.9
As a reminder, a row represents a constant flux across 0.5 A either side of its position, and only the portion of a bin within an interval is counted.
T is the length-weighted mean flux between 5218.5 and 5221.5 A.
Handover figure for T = 29.2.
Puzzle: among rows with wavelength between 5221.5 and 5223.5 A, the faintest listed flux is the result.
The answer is 25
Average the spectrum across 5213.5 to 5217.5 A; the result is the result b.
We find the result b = 27.3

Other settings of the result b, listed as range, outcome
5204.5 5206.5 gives 16.8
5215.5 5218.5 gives 25.2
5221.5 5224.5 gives 24.8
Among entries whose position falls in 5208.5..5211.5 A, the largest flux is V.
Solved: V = 18.5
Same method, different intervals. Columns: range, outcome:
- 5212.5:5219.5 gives 31.1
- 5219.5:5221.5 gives 31.2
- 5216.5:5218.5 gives 24.8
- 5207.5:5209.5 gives 13.4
